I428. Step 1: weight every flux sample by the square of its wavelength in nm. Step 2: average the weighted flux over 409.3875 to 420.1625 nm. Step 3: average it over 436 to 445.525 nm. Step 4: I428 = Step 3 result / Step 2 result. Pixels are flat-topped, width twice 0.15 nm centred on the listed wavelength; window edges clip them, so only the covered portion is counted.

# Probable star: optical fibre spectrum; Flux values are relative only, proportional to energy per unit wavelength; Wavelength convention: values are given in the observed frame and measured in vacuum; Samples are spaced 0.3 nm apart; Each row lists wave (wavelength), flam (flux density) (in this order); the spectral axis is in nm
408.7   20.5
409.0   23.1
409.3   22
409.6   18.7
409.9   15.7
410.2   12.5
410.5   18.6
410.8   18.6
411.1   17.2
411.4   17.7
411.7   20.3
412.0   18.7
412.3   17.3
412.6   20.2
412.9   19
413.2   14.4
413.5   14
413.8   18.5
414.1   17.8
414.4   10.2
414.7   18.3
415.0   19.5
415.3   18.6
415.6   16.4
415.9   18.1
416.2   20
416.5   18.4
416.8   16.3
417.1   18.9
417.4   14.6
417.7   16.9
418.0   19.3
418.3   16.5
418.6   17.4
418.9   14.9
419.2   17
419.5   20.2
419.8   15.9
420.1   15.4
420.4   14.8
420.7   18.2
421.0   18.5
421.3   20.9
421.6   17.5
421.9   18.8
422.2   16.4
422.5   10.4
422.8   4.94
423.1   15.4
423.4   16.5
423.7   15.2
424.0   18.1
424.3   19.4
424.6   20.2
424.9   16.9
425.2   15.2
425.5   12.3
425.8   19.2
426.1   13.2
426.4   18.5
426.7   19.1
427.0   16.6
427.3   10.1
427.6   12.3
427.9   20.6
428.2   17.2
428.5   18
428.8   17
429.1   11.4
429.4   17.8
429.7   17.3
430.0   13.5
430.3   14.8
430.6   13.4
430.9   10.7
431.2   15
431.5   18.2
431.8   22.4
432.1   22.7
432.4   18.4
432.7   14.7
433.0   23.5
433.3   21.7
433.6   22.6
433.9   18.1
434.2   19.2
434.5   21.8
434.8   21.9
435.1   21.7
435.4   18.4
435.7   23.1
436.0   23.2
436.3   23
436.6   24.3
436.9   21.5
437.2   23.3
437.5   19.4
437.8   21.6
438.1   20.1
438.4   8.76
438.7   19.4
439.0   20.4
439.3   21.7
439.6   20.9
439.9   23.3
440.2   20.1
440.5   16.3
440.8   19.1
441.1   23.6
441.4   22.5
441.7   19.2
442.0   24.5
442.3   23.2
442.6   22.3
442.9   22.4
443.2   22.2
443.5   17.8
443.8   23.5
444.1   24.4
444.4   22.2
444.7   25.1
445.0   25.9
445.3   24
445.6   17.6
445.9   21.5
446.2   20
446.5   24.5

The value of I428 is 1.40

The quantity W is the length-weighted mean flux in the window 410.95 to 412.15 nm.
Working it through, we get 18.5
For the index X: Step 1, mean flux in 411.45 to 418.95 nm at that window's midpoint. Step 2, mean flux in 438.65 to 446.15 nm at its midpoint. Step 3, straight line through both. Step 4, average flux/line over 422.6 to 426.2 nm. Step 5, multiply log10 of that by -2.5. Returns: 0.21 mag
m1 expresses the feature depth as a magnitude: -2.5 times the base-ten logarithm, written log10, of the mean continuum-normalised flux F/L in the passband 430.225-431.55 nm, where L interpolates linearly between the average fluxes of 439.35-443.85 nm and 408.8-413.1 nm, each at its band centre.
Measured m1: 0.40 mag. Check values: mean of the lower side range 18.5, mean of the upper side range 21.4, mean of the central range 14.1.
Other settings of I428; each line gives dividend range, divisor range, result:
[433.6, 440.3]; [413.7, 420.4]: 1.33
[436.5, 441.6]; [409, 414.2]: 1.29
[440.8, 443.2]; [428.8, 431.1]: 1.64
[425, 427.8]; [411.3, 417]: 0.92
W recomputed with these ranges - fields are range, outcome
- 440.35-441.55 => 20.4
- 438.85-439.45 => 21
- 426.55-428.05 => 15.7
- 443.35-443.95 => 20.7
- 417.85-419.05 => 17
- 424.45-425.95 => 16.8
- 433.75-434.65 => 19.7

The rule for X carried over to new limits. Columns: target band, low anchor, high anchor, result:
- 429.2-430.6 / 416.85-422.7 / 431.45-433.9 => 0.26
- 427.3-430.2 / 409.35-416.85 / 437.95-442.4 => 0.20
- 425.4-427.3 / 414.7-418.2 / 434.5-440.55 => 0.19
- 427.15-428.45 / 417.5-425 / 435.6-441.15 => 0.19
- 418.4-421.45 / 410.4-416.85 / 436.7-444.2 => 0.07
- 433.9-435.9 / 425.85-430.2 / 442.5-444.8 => -0.11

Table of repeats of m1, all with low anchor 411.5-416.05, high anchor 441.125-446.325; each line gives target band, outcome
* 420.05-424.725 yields 0.16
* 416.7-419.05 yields 0.08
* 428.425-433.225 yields 0.20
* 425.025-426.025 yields 0.25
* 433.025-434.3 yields -0.01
